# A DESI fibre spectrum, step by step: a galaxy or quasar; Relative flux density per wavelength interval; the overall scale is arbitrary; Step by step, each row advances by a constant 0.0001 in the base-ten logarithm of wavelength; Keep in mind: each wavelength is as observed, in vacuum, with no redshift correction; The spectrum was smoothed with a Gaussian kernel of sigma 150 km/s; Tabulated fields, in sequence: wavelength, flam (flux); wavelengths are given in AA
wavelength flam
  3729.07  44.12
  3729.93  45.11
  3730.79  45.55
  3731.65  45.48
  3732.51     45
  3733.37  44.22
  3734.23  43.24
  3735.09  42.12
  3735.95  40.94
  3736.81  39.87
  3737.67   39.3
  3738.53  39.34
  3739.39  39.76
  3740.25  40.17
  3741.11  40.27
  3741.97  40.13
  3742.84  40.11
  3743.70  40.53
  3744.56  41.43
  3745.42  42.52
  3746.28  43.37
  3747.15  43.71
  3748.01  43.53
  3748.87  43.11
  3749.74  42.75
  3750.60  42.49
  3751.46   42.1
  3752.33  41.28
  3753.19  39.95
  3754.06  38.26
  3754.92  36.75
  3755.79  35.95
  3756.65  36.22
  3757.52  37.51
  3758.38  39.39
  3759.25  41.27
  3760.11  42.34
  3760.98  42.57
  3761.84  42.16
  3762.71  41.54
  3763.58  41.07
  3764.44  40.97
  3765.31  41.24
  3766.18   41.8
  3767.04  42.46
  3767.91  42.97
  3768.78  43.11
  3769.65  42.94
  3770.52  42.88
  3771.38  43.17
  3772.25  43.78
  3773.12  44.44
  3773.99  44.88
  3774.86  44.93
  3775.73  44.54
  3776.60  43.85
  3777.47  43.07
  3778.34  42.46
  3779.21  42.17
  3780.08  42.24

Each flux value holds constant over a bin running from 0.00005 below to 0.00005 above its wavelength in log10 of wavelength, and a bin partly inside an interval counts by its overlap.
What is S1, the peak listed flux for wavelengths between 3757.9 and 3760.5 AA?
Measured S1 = 42.34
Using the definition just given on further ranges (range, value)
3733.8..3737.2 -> 43.24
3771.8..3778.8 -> 44.93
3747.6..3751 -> 43.53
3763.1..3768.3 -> 42.97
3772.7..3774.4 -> 44.88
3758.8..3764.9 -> 42.57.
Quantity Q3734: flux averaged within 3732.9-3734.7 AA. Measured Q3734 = 43.7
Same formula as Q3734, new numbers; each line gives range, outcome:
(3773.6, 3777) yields 44.5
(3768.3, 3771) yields 43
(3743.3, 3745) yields 41.1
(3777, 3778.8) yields 42.8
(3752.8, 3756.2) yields 37.6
